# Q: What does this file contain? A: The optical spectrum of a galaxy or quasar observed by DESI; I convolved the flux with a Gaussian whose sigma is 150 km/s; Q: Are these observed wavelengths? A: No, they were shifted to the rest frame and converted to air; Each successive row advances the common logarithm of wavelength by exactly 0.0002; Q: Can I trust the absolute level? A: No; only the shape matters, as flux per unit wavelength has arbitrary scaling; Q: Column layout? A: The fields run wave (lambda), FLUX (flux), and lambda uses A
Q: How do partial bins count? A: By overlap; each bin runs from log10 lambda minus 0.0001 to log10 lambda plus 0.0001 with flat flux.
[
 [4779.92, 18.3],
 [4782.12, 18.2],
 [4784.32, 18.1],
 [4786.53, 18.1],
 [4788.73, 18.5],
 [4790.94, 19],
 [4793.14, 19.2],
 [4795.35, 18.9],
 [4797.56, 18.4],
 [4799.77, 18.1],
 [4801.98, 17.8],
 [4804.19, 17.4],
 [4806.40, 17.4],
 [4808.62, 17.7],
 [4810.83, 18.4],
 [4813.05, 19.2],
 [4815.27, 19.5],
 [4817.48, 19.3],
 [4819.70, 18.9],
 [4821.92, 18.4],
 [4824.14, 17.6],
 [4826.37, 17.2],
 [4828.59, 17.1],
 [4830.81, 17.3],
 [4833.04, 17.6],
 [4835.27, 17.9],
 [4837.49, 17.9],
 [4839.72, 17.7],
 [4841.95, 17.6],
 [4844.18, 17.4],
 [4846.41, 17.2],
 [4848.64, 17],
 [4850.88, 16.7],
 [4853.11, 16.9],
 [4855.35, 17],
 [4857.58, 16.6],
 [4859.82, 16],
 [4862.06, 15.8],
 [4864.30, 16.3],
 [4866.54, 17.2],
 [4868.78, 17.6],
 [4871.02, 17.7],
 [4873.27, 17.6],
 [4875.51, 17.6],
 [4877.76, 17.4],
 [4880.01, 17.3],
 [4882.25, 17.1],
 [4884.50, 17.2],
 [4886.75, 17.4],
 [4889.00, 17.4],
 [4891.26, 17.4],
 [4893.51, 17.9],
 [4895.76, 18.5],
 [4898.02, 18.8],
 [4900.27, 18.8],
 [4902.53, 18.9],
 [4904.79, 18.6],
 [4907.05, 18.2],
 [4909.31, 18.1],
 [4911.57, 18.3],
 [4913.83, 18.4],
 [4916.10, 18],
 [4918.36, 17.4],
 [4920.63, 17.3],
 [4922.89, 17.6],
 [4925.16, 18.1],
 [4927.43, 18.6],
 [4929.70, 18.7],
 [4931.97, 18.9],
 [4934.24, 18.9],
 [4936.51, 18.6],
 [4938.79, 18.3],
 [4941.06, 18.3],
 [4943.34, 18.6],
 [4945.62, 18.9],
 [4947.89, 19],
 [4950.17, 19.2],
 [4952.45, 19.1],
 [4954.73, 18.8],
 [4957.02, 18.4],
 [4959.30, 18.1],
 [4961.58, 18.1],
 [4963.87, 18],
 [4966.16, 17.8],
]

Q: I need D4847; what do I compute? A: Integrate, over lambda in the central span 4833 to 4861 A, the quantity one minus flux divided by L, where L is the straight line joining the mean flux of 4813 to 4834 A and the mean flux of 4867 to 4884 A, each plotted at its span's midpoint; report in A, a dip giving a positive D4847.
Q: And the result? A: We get 1.1 A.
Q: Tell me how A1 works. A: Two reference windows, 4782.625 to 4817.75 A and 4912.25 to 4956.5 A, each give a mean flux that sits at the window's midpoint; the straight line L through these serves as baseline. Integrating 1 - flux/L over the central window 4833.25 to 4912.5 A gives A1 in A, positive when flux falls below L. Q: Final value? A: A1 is 4.0 A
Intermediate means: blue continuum 18.4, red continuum 18.5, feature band 17.5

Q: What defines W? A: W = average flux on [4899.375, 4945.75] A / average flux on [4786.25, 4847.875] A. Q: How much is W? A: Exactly 1.0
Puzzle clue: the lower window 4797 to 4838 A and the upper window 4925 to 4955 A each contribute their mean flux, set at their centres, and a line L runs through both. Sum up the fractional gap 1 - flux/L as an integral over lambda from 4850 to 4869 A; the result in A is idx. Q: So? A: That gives 1.72 A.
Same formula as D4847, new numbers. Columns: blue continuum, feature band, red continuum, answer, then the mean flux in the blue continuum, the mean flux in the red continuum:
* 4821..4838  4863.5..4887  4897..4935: 0.87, 17.6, 18.3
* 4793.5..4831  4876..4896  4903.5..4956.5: 0.95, 18.2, 18.4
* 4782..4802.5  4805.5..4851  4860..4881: -0.11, 18.5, 17.1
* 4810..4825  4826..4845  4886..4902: 1.10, 18.8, 18.1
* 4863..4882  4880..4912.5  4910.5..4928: -0.70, 17.3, 17.9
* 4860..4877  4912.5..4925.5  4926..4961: 0.26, 17.1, 18.7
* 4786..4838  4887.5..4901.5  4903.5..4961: 0.18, 18.2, 18.4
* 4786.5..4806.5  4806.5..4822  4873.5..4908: -0.38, 18.3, 17.9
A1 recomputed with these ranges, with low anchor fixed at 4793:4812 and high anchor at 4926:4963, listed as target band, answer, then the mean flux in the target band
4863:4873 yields 0.6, 17.2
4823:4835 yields 0.5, 17.4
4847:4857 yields 0.8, 16.9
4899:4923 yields 0.4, 18.2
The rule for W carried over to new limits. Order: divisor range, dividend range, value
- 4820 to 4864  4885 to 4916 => 1.06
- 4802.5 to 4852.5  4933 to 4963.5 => 1.04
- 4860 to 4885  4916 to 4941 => 1.07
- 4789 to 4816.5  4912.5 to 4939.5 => 0.99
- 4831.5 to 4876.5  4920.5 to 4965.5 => 1.08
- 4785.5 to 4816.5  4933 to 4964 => 1.01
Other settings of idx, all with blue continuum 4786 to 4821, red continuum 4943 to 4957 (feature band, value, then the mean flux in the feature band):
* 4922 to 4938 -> 0.3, 18.5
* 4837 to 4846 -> 0.5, 17.6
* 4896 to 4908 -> 0.1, 18.6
